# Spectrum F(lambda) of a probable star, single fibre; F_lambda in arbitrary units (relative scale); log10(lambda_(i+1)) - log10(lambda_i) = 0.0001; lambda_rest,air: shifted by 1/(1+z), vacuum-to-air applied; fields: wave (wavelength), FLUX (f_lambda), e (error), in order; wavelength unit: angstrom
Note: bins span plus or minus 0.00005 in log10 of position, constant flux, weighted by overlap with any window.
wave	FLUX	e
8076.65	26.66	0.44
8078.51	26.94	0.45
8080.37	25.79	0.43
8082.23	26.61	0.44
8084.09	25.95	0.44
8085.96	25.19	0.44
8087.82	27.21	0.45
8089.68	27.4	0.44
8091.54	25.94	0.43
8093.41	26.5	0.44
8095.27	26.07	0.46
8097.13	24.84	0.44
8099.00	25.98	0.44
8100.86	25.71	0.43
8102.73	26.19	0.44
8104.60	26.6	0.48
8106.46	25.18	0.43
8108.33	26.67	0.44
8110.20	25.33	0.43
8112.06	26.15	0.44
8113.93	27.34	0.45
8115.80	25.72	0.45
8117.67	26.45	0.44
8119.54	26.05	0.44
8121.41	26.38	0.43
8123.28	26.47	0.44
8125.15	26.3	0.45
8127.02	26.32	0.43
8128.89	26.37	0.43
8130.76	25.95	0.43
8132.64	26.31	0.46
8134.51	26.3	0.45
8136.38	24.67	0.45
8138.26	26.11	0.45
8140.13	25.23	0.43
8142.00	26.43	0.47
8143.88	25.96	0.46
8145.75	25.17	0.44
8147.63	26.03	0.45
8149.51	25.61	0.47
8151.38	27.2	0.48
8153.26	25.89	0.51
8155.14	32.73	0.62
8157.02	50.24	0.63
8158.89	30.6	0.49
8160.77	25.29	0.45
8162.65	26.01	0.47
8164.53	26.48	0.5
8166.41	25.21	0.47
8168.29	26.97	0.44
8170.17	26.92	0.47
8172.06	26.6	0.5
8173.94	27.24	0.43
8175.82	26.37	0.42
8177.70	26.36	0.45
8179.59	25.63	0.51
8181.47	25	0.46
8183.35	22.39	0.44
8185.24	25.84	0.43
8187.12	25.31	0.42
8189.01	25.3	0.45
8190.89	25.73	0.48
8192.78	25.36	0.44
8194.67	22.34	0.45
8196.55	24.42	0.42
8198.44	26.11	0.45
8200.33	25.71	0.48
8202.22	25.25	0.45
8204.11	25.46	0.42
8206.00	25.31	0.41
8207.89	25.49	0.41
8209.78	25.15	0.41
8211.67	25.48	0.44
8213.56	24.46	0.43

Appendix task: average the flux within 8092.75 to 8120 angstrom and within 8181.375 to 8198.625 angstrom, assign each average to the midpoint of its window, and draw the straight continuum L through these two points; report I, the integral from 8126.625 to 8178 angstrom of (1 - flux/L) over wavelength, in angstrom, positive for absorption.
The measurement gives -4.3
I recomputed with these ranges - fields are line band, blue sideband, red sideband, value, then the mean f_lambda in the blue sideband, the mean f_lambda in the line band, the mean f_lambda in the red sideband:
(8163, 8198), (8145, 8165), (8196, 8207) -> 2.1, 29.3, 25.5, 25.4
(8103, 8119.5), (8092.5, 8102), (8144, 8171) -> 0.2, 25.8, 26.2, 28.5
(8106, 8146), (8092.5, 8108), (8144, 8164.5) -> 2.0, 25.9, 26.1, 29.2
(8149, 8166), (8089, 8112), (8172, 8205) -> -2.9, 26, 30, 25.3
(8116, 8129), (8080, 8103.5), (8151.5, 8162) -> 1.2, 26.1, 26.3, 32.3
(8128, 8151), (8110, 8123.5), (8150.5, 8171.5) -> 1.6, 26.3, 25.9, 29.4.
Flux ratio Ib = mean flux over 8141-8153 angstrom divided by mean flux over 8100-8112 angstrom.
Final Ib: 1.00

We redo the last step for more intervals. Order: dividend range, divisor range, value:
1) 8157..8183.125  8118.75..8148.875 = 1.05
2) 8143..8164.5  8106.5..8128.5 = 1.11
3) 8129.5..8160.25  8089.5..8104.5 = 1.08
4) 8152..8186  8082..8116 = 1.07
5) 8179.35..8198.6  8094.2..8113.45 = 0.96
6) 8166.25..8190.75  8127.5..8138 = 0.99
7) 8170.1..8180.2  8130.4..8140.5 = 1.03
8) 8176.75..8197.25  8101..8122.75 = 0.95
